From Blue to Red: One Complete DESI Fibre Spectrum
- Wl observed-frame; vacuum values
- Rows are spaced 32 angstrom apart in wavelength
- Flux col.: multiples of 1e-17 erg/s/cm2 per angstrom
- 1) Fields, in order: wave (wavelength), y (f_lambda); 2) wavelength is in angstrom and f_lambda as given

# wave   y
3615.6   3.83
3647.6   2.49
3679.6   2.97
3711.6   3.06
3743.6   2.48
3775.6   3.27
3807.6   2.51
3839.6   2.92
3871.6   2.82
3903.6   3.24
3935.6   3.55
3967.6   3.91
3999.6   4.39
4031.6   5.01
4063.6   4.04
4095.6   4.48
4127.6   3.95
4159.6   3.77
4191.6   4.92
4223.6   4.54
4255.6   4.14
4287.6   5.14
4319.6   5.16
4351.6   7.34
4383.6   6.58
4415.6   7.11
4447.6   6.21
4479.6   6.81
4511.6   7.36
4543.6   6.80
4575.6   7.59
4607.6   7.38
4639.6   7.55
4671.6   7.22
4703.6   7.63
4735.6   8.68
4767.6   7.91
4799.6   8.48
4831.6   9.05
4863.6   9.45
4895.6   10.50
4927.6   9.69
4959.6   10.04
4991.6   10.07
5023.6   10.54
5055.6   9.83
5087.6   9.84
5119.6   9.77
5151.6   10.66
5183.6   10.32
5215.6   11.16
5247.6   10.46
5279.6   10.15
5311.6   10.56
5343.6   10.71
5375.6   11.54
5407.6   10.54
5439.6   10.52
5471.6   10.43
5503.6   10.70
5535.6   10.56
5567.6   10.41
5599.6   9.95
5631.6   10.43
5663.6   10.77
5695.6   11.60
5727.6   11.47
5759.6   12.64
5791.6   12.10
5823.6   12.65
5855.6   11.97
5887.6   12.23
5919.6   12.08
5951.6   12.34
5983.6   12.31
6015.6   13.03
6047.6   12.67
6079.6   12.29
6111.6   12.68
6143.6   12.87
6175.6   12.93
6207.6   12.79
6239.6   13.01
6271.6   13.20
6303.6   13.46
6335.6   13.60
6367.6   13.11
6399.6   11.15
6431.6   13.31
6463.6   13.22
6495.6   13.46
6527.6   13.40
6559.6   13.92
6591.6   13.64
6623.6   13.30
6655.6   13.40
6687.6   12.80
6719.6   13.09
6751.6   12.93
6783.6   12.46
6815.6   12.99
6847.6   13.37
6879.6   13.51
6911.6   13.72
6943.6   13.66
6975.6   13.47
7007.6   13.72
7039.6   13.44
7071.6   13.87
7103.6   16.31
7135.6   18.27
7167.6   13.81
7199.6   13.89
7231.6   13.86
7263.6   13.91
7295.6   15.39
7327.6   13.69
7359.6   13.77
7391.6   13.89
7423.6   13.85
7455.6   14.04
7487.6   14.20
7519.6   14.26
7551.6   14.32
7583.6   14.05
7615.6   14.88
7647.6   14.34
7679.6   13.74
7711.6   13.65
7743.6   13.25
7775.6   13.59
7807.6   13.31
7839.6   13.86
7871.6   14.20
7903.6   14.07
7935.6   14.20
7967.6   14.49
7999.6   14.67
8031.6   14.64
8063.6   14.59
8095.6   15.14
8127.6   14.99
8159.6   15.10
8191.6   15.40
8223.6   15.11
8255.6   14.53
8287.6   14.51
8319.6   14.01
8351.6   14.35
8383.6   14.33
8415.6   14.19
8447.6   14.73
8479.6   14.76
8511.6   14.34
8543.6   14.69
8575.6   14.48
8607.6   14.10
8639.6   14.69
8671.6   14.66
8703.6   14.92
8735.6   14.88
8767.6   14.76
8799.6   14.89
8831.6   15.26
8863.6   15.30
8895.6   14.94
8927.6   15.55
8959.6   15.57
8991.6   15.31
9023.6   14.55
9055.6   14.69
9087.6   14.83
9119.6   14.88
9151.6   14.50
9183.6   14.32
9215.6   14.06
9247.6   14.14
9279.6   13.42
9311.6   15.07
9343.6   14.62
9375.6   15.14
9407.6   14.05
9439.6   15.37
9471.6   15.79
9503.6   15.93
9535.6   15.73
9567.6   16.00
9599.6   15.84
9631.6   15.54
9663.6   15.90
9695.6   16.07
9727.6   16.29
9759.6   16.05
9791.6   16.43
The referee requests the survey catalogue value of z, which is 0.085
